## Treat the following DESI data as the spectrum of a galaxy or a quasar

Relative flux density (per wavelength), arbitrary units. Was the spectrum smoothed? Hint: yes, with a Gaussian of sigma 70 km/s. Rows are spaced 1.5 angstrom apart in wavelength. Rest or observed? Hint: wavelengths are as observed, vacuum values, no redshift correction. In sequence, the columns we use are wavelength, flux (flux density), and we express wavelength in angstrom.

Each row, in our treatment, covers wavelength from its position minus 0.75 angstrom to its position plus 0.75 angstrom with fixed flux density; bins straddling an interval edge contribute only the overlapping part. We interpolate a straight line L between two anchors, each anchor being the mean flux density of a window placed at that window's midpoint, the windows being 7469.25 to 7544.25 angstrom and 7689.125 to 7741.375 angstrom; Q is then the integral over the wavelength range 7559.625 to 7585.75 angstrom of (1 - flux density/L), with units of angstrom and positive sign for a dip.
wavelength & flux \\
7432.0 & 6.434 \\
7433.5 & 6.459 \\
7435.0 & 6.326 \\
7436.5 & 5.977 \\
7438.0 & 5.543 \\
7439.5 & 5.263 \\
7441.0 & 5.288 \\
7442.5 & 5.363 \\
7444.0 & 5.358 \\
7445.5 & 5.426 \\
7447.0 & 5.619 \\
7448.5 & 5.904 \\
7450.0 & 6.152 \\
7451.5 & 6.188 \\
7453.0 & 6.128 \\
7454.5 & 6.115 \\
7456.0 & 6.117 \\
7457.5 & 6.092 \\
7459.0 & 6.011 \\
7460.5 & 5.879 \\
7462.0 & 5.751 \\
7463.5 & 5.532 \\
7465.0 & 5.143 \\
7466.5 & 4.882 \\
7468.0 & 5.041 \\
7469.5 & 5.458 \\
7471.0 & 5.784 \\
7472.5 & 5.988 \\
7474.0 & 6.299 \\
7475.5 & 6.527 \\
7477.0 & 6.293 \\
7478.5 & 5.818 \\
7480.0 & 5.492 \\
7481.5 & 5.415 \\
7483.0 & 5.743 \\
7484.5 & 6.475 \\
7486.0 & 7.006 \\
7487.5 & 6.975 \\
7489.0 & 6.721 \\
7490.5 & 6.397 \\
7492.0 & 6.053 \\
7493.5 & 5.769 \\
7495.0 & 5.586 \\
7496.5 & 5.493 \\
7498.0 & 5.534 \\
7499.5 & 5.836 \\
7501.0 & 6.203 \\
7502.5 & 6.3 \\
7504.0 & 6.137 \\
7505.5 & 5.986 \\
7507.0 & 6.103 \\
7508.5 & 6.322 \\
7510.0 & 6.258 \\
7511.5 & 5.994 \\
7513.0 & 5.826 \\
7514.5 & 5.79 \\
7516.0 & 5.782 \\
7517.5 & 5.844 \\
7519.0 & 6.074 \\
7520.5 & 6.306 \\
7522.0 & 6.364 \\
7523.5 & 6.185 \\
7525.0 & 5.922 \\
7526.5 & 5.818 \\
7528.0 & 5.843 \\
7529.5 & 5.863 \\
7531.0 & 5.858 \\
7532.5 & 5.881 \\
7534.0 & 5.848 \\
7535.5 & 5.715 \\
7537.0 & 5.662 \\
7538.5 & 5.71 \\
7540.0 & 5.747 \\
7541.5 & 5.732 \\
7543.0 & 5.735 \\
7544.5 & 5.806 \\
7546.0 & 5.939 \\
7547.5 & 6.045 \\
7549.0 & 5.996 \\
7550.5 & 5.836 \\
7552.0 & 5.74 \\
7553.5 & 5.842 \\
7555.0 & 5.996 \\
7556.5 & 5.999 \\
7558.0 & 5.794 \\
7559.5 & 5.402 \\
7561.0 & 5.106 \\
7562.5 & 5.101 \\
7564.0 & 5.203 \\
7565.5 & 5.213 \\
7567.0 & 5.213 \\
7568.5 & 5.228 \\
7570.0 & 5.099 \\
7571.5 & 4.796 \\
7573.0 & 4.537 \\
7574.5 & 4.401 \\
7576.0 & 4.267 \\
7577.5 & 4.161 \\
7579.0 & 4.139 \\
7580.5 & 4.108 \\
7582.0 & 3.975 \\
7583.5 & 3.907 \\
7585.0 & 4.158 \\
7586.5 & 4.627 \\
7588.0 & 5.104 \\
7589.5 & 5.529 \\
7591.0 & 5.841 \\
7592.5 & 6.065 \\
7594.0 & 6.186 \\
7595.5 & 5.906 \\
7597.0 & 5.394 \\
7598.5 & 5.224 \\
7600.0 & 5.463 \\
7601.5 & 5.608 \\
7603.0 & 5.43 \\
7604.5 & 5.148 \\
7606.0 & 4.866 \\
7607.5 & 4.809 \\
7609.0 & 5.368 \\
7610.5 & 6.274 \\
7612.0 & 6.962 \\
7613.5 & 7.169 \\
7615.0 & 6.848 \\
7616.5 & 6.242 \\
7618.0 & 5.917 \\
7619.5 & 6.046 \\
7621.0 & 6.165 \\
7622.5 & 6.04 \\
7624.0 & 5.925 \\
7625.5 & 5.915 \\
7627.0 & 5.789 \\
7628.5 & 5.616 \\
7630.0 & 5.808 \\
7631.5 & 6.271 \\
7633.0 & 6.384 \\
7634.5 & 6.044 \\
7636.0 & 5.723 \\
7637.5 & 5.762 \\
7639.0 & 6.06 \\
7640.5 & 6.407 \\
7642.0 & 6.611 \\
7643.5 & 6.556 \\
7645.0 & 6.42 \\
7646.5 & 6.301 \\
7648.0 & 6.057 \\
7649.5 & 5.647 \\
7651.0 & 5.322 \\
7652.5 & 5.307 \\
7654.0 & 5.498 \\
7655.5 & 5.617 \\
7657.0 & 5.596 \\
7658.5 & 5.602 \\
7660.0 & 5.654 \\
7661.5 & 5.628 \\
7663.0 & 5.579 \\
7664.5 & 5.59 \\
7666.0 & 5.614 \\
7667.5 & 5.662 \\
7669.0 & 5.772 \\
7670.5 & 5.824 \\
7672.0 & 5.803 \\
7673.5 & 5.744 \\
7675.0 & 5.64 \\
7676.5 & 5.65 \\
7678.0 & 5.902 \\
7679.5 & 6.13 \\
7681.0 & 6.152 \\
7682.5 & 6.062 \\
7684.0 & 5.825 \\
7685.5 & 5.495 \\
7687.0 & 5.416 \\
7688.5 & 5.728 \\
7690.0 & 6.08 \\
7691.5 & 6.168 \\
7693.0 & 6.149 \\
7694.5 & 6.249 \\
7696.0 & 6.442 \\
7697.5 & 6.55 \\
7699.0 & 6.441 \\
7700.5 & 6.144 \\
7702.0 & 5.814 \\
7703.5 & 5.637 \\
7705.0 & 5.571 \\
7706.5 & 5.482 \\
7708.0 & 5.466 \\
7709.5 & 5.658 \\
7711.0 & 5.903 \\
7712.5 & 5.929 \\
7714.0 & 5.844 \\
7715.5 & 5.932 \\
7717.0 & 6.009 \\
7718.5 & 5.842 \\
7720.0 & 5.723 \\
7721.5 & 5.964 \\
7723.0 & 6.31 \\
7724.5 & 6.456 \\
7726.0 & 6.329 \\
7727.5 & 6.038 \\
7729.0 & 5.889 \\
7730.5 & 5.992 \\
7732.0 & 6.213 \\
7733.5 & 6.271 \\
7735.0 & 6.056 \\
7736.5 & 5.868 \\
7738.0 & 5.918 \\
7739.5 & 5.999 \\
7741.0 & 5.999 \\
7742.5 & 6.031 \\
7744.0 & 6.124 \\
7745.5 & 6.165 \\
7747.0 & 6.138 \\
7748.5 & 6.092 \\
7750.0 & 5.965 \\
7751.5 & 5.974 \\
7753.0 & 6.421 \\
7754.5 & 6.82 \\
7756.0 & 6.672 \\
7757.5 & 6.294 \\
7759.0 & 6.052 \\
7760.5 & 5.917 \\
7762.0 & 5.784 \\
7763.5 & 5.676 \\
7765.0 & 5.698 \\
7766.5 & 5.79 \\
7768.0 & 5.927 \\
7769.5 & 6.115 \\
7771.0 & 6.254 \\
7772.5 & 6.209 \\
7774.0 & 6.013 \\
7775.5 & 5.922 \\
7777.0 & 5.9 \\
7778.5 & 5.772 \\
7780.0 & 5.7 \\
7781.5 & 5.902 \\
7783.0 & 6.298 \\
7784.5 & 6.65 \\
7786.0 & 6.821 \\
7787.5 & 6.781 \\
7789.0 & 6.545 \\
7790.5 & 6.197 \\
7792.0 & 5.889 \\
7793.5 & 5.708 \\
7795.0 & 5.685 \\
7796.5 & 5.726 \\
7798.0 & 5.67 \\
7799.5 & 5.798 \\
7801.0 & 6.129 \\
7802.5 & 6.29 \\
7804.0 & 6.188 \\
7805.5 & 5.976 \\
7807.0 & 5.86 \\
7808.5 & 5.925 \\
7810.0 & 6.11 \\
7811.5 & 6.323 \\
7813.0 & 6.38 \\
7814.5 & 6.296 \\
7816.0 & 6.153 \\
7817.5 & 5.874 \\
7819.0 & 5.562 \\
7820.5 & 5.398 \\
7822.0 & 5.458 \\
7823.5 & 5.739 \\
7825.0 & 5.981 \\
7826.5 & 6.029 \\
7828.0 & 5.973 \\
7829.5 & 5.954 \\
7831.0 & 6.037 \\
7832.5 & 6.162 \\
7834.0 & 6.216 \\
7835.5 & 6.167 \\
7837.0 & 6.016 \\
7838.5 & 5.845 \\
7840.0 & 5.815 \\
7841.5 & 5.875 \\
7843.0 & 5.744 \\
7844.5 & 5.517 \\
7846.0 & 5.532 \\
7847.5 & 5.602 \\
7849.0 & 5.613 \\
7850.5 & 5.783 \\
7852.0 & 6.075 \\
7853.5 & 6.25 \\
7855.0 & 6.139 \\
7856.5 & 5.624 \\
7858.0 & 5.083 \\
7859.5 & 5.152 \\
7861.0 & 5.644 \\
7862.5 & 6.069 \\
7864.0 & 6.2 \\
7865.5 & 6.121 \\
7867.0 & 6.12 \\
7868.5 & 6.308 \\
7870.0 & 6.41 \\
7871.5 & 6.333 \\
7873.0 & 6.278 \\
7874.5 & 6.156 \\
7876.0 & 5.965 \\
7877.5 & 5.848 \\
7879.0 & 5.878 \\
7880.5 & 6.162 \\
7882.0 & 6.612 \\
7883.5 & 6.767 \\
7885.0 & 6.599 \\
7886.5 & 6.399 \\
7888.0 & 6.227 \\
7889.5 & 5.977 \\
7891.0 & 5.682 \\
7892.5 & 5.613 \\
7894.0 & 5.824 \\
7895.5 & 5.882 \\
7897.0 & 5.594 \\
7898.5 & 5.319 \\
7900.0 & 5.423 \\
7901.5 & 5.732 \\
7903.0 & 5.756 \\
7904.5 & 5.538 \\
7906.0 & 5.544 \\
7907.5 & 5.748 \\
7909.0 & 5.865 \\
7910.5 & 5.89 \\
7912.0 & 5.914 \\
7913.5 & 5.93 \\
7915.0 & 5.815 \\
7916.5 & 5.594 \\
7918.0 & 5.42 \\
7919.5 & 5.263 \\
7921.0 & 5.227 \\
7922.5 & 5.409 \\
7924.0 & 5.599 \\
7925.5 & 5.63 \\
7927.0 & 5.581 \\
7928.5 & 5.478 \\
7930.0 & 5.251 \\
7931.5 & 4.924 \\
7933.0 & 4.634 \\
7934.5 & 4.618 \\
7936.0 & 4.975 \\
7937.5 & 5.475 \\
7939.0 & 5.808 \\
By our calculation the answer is 5.9 angstrom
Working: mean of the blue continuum 5.99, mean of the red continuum 6.01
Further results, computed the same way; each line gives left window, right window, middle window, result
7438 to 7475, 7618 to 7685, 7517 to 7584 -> 3.9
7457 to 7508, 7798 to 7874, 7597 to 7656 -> 0.3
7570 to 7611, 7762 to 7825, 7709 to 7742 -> -2.0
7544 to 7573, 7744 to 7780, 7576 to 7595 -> 2.7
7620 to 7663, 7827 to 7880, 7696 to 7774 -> -1.4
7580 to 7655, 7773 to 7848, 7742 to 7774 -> -1.0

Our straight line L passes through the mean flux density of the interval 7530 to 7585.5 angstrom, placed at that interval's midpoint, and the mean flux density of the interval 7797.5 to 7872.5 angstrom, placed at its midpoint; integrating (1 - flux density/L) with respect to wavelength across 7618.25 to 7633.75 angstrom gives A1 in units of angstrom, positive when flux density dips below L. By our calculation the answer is -1.6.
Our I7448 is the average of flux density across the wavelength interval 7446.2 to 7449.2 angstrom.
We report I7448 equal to 5.75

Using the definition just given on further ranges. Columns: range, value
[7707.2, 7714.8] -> 5.76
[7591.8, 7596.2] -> 6.05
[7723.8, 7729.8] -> 6.17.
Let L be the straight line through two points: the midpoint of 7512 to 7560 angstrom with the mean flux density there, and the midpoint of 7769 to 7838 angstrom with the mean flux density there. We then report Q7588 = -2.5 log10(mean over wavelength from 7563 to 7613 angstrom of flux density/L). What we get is 0.16 mag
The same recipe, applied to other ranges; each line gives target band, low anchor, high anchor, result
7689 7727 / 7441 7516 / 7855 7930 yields -0.02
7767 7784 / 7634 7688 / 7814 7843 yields -0.02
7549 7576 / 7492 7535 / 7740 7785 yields 0.13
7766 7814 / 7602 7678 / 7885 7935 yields -0.07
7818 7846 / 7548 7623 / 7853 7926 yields -0.01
